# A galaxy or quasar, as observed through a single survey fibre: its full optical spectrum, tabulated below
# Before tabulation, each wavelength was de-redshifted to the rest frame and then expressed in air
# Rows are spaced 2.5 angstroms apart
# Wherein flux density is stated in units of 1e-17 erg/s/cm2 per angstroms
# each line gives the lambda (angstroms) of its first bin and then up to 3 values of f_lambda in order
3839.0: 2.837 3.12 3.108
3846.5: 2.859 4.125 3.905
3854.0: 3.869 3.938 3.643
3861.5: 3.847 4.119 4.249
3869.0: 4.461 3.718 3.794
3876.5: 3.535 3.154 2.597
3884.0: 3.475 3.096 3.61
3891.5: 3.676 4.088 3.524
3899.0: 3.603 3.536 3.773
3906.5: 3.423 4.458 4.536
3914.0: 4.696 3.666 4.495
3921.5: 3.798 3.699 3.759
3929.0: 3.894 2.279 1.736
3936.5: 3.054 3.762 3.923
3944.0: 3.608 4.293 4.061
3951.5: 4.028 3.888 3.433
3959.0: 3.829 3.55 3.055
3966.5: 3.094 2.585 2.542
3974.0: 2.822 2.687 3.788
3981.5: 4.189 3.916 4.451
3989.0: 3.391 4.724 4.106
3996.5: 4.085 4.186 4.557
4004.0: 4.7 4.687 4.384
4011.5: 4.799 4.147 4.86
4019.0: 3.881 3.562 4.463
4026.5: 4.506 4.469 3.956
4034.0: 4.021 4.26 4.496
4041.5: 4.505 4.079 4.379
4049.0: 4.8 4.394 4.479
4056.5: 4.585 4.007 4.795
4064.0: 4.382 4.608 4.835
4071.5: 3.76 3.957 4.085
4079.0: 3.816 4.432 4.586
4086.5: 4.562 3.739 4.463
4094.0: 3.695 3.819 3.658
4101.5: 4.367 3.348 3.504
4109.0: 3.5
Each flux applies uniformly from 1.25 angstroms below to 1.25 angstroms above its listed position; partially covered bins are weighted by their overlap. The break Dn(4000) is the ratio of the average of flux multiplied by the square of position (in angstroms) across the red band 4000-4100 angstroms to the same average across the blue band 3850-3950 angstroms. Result 1.25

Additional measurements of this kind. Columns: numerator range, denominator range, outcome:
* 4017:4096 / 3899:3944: 1.25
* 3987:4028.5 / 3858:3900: 1.26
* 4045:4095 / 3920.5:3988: 1.32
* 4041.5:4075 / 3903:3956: 1.25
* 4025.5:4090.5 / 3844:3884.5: 1.29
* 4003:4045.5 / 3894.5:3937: 1.25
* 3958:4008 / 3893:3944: 1.05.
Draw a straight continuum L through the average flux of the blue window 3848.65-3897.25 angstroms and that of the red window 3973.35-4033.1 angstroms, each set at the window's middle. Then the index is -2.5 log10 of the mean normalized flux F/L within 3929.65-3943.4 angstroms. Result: 0.29 mag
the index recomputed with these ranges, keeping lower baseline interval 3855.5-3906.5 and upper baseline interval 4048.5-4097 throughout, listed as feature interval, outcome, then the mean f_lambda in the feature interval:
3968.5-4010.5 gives 0.03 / 3.9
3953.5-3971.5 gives 0.20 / 3.27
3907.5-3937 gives 0.03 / 3.69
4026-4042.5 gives -0.04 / 4.3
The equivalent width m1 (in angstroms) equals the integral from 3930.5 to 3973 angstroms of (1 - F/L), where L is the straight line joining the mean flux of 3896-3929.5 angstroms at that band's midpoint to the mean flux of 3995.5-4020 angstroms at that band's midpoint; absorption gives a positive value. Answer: 8.19 angstroms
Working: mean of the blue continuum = 3.93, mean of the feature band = 3.34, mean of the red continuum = 4.44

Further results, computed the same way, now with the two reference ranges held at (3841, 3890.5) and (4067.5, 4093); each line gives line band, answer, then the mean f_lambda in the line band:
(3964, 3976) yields 3.5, 2.79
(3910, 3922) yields -1.6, 4.27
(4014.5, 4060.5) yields -2.4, 4.32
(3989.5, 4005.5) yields -1.4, 4.35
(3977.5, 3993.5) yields -0.4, 4.06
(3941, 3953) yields -0.4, 3.98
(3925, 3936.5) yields 2.6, 2.95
